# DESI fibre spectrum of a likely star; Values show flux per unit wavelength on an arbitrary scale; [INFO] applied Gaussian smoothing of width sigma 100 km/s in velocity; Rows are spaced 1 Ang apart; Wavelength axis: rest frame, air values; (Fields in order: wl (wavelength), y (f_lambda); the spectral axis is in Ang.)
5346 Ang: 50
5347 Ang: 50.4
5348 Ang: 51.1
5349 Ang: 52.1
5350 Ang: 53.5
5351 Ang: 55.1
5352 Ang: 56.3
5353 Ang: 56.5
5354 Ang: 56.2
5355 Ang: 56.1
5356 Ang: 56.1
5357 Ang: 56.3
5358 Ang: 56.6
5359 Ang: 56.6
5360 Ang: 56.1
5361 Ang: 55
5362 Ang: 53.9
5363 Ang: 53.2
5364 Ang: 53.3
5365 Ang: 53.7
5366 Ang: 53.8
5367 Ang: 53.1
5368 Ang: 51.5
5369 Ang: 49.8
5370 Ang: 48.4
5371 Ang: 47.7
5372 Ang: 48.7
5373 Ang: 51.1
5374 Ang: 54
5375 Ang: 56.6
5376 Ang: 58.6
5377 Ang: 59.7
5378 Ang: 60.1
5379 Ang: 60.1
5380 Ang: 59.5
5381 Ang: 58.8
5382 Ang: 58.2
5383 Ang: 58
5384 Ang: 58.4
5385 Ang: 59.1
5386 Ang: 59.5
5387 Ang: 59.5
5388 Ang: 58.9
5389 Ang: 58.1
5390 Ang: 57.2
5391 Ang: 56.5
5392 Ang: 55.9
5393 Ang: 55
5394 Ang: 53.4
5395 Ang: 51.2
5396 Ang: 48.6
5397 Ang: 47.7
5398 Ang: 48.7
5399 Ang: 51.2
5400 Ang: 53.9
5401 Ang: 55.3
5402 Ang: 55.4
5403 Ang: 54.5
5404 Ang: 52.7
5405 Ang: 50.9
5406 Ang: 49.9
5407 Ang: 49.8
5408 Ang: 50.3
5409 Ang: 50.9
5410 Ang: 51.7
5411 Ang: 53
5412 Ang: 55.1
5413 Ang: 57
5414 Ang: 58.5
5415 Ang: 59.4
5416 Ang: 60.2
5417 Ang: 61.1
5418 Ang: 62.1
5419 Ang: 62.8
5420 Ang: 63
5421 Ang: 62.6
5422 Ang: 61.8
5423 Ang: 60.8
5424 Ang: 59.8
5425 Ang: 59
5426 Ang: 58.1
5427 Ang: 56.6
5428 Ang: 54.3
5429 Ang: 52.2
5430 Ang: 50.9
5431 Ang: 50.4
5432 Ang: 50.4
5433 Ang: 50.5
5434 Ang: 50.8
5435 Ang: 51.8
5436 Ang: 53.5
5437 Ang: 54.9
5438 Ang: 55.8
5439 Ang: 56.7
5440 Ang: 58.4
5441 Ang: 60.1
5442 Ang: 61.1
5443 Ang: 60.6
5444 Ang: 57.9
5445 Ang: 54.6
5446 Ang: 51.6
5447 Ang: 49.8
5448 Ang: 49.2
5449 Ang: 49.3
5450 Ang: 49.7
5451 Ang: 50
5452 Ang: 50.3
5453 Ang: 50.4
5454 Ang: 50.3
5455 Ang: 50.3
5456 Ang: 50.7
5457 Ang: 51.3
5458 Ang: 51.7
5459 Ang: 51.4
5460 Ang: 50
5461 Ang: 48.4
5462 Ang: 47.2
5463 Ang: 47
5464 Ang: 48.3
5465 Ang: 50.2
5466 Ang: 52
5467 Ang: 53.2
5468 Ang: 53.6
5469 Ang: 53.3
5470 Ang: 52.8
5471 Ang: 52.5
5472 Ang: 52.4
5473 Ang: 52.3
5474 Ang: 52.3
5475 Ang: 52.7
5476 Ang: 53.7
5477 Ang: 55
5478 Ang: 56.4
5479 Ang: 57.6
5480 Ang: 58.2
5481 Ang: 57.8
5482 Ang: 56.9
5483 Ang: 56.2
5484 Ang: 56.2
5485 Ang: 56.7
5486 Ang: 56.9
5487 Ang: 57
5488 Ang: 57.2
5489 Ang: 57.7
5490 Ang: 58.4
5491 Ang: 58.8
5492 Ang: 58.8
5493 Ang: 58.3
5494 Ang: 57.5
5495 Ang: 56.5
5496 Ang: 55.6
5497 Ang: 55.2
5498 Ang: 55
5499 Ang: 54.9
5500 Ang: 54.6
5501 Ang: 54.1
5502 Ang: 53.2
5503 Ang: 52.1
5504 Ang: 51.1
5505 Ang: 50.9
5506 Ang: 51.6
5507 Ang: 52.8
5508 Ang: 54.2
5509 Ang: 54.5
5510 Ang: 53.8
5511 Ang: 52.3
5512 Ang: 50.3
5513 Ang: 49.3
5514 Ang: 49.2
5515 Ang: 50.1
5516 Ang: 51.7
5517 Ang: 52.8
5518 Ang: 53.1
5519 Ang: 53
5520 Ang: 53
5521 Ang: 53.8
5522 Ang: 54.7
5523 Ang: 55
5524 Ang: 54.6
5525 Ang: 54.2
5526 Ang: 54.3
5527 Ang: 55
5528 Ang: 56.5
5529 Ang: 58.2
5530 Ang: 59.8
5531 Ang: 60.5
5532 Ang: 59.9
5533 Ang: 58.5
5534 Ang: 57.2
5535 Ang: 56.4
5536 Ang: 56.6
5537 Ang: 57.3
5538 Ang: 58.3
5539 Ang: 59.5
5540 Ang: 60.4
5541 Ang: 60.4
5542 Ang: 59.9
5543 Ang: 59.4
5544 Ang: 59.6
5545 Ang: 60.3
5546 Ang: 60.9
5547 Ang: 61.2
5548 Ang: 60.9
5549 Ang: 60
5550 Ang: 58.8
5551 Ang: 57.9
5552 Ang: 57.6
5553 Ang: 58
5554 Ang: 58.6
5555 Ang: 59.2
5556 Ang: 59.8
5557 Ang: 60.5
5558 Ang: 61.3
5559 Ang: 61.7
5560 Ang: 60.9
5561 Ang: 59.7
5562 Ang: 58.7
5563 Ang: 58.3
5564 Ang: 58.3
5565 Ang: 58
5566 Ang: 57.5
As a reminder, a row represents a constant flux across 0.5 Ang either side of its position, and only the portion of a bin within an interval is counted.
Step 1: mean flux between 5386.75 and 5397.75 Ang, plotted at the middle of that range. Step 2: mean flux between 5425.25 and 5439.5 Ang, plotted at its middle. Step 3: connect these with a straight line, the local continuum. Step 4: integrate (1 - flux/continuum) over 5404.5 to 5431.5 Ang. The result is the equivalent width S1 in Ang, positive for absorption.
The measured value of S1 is -1.3 Ang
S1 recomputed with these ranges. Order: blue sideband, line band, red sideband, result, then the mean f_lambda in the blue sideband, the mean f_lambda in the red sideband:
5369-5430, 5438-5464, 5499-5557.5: 1.7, 55.8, 56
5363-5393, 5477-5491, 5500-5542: -0.5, 55.7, 54.8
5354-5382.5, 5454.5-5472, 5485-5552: 1.5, 54.9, 56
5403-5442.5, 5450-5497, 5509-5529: 0.6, 55.9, 53.2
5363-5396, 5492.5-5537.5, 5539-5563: 3.3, 55.4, 59.8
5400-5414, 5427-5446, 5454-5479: -0.8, 53.1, 51.7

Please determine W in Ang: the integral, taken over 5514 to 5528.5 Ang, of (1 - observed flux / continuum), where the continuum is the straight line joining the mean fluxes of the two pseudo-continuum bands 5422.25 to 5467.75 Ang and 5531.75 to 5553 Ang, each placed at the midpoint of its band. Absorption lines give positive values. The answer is 1.1 Ang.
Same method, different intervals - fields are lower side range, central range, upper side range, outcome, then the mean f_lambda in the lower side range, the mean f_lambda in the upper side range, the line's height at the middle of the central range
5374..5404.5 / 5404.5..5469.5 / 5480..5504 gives 2.5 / 56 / 56.3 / 56.1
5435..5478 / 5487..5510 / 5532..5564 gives 0.2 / 52.6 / 59.3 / 55.7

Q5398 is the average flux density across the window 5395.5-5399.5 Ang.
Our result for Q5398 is 49.1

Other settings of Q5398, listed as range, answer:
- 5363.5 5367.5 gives 53.5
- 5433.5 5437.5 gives 52.8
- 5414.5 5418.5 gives 60.7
